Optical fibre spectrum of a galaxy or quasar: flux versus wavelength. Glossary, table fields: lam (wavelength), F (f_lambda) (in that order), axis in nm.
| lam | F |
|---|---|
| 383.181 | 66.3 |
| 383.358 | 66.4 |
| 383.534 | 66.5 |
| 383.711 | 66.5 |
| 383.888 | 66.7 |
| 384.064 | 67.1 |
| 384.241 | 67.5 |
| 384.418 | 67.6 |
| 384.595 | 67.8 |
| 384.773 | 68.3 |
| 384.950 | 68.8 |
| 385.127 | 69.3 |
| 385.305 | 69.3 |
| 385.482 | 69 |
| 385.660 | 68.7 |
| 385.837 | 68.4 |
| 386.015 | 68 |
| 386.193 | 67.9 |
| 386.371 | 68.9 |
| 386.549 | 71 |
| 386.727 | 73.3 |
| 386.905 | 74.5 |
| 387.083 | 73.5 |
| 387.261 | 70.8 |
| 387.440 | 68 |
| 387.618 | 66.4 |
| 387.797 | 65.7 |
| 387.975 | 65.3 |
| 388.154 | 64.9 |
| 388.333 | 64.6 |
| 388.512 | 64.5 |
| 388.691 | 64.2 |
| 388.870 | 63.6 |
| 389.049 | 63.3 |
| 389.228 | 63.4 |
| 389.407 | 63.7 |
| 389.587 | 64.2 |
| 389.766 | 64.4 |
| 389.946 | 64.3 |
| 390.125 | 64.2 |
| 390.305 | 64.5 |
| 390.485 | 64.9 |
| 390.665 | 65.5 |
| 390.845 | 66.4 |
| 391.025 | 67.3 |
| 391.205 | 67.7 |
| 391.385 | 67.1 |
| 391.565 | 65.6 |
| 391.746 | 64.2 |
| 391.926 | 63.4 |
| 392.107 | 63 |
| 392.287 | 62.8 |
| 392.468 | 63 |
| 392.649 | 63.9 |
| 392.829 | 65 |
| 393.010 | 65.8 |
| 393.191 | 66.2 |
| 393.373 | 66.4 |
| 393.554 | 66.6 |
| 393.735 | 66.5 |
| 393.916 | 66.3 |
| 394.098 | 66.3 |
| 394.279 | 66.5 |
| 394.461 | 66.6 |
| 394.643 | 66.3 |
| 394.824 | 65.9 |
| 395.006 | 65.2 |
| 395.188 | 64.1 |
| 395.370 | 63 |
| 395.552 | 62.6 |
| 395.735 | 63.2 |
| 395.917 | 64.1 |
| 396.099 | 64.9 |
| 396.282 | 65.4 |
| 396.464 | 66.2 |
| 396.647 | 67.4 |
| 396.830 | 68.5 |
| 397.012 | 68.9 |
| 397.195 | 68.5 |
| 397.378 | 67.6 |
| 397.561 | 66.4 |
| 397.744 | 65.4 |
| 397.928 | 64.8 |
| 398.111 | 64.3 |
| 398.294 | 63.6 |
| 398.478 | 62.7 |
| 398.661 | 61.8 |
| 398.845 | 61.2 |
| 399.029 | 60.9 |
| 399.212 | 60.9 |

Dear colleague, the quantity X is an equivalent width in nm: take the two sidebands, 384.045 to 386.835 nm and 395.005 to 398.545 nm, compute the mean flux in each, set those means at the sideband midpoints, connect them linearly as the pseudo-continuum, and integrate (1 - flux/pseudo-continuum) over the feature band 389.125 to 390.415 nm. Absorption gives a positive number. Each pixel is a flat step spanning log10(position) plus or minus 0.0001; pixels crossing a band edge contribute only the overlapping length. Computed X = 0.07 nm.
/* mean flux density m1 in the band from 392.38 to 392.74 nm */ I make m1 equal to 63.6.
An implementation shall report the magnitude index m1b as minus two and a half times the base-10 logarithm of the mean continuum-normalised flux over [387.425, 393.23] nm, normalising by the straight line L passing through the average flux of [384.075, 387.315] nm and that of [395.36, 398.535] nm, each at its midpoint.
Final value 0.05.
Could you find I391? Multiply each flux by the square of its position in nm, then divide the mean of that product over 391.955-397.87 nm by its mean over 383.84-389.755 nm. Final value 1.01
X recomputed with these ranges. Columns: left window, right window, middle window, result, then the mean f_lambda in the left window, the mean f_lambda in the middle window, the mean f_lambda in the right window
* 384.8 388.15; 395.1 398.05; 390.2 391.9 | 0.04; 69.1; 65.8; 65.7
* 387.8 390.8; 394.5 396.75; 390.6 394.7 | -0.06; 64.4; 65.6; 64.9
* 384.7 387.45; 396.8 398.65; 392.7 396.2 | 0.09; 69.9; 65.3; 65.8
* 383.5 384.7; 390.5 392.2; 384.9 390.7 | -0.06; 67.1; 67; 65.6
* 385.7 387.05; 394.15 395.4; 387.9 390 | 0.14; 70.4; 64.2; 65.5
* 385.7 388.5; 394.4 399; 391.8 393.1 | 0.05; 68.6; 63.9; 65.1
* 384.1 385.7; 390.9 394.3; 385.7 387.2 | -0.06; 68.4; 70.7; 65.5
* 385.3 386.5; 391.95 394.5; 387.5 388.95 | 0.06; 68.6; 65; 65.3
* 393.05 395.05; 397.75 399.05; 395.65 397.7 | -0.07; 66.3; 66.5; 63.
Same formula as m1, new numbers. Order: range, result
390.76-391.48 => 67.2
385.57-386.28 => 68.2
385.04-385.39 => 69.2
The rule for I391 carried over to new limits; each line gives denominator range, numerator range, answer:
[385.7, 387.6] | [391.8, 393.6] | 0.95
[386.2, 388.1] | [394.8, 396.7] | 0.97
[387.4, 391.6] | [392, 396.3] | 1.02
